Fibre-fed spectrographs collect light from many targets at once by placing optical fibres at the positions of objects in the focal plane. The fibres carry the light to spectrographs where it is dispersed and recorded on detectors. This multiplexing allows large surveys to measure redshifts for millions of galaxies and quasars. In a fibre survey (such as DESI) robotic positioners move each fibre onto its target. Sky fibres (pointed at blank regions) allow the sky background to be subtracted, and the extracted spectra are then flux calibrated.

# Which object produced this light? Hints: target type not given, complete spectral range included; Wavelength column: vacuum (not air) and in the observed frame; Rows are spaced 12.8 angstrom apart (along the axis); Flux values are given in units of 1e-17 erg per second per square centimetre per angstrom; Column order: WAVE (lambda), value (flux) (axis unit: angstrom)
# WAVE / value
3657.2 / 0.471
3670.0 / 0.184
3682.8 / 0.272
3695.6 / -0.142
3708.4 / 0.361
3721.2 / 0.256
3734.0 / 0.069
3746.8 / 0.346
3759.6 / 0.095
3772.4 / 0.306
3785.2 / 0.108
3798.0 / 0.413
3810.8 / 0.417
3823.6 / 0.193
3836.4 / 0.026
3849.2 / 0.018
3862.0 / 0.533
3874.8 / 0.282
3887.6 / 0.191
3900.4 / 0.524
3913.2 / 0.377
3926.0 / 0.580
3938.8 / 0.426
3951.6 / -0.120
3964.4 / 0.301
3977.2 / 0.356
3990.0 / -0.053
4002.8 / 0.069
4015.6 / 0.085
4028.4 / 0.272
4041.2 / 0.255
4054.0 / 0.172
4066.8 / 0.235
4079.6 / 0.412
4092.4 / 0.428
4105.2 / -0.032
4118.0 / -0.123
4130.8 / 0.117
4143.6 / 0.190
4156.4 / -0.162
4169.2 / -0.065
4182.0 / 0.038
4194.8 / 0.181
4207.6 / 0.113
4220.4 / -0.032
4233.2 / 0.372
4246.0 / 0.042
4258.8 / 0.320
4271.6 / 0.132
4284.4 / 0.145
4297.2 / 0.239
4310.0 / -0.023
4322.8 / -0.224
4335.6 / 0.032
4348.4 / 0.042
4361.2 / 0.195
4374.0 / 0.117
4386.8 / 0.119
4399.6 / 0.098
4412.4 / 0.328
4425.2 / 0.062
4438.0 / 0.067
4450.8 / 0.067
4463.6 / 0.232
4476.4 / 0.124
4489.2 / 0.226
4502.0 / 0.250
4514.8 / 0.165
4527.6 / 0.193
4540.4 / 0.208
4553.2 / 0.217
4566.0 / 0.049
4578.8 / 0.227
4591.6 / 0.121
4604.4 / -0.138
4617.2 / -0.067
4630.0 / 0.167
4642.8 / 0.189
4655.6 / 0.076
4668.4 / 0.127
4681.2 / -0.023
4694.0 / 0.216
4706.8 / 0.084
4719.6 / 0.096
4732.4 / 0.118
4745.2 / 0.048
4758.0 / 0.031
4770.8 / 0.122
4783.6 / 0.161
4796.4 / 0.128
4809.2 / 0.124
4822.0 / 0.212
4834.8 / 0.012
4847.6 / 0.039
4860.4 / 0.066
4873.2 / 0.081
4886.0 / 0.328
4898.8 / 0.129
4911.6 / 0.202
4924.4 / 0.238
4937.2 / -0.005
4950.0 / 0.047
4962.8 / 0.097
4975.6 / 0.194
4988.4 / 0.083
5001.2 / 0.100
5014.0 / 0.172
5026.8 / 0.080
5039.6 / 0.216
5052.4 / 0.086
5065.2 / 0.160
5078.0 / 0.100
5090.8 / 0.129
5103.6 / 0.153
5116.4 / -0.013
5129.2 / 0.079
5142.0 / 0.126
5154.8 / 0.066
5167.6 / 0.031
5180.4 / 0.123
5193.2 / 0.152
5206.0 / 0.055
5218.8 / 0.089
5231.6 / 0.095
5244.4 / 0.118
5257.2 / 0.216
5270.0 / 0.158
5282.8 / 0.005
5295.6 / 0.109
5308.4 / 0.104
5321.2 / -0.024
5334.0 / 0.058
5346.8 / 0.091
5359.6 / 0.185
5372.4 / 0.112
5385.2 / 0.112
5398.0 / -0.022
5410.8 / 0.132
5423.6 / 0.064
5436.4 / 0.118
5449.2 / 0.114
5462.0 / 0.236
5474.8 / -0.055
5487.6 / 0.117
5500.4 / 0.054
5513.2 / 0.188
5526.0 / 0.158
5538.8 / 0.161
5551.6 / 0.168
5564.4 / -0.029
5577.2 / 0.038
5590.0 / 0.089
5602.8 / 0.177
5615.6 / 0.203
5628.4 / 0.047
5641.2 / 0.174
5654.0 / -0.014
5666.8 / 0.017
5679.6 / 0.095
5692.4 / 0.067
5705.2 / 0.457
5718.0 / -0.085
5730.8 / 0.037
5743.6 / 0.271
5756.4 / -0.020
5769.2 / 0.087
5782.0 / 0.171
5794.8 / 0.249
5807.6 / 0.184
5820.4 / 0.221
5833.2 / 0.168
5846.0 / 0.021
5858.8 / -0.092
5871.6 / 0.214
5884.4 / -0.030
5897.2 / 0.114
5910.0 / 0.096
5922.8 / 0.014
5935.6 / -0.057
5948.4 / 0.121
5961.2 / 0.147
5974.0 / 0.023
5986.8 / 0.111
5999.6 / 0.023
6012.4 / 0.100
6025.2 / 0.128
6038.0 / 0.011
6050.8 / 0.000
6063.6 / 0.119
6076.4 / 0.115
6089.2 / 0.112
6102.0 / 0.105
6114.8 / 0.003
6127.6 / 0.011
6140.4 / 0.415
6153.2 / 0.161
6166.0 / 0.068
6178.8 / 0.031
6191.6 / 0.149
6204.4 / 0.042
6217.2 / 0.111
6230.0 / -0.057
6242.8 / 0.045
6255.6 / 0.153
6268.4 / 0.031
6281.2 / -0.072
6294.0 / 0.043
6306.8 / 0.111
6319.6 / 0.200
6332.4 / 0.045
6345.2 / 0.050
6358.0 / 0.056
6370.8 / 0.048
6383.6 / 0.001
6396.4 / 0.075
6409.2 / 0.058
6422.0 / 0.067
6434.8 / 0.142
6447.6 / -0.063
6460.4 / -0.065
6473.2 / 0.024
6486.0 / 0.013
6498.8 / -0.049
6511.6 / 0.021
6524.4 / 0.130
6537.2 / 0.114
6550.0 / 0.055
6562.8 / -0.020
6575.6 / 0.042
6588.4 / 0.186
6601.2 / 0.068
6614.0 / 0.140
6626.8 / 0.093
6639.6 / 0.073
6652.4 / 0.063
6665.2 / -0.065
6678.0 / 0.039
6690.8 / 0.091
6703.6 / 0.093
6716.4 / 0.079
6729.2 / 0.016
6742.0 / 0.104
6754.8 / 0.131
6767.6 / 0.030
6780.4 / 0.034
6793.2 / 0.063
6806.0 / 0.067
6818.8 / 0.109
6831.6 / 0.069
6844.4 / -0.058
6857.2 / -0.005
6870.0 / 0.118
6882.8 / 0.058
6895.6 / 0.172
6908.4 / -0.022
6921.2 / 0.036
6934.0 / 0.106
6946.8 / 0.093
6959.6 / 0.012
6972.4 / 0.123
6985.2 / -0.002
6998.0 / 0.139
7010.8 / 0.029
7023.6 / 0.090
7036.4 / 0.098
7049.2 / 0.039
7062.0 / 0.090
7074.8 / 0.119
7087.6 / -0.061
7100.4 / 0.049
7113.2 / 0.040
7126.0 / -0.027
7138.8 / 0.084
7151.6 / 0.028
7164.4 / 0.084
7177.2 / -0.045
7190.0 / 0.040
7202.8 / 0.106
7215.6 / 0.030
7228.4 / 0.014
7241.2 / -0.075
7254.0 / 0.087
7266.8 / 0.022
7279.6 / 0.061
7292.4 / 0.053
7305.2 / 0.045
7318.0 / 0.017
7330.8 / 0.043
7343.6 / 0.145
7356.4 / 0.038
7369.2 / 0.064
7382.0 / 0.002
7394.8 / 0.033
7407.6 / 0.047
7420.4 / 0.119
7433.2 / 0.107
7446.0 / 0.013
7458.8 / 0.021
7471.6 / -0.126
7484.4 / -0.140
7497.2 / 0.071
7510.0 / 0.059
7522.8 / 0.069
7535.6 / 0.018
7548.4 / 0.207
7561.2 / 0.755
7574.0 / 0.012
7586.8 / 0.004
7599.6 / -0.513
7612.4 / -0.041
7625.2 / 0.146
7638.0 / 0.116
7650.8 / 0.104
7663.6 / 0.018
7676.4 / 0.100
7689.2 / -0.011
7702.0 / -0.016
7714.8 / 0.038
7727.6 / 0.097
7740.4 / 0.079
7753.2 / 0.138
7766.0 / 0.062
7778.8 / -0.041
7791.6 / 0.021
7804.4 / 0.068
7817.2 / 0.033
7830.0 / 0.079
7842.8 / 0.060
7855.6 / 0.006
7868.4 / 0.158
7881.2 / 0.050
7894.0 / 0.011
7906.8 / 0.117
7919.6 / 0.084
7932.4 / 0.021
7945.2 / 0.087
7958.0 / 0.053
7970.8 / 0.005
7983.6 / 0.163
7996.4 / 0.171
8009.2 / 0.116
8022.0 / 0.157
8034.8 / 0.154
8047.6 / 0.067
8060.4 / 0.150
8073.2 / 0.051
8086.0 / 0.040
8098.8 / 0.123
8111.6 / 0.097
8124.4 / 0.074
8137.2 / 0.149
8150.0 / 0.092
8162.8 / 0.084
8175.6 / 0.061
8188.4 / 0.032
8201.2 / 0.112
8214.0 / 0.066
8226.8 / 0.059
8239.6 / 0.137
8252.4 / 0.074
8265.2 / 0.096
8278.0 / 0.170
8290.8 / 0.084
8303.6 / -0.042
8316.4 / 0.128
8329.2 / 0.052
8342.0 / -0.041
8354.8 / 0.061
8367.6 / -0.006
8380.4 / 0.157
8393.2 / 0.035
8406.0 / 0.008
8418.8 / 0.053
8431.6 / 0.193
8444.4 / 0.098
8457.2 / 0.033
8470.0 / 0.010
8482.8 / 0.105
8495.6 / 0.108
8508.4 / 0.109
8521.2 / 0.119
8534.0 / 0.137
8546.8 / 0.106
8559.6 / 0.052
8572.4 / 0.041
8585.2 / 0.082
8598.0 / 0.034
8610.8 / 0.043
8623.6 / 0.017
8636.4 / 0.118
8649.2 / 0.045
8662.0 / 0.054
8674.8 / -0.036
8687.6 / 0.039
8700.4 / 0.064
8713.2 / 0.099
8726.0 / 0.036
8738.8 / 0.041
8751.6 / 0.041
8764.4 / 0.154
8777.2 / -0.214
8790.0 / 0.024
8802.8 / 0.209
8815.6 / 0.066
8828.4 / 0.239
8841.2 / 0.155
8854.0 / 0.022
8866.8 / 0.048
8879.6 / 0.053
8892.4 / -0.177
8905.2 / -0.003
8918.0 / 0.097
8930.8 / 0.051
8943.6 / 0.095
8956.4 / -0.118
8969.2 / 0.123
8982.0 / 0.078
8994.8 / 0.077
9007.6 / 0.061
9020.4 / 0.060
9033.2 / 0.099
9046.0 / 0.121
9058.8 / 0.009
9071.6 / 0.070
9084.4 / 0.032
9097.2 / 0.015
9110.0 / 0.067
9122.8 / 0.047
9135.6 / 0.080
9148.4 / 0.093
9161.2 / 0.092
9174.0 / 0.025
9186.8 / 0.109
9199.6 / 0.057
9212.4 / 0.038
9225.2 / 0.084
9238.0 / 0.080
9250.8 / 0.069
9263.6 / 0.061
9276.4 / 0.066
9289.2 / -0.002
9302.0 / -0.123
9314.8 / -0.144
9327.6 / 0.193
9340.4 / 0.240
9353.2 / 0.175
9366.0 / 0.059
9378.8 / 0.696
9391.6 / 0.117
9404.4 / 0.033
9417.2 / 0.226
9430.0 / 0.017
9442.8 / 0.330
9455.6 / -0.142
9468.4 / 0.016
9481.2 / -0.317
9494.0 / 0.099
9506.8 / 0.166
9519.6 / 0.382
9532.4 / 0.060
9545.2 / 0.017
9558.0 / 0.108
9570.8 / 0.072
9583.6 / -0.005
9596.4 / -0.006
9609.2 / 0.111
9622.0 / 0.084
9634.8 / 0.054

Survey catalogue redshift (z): 1.027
